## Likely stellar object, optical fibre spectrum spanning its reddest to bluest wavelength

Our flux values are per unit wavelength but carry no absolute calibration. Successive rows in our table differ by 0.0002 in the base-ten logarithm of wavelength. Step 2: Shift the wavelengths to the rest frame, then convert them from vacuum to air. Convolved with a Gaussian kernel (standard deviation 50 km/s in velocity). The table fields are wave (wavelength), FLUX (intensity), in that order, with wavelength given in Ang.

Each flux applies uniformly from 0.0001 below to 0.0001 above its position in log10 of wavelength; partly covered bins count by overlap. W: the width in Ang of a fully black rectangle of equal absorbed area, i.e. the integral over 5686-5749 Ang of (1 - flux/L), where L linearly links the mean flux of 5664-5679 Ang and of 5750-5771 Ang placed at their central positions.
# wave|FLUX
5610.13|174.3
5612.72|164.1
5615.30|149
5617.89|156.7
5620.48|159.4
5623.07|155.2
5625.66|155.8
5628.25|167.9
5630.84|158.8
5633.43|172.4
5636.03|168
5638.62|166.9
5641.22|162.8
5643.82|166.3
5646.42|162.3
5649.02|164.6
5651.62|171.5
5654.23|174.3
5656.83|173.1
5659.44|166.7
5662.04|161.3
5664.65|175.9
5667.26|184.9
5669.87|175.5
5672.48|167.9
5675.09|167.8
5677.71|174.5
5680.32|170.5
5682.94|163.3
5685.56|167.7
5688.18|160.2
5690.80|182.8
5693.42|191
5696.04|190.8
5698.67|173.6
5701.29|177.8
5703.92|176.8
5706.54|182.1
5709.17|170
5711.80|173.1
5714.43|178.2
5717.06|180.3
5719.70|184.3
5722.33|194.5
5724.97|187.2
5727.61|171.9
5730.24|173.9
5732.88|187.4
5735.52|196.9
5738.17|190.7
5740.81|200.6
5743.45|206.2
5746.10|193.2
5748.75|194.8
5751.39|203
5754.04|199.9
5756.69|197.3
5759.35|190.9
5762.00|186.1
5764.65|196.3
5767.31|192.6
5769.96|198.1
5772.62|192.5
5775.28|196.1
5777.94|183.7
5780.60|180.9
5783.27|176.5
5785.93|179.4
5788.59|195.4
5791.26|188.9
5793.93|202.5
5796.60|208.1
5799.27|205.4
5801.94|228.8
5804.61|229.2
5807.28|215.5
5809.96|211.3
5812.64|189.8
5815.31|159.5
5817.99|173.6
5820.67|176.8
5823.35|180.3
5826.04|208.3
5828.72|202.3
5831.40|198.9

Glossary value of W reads 0.6 Ang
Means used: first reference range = 174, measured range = 184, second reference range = 196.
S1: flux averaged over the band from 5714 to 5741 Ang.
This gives 186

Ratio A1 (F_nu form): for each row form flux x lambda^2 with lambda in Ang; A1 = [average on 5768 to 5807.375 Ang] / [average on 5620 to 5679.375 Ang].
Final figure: 1.2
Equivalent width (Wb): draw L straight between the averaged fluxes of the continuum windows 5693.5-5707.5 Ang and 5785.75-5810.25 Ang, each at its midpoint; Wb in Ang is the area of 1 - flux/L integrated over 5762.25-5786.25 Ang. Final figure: 1.5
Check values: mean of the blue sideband 181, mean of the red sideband 208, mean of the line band 189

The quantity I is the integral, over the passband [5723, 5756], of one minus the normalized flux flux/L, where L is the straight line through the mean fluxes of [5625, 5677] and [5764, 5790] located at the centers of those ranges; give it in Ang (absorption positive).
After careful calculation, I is -1.70 Ang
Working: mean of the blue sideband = 168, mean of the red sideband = 189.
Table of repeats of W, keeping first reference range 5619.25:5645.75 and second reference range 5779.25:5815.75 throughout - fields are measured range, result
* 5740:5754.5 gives -0.9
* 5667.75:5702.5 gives 0.1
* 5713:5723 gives -0.1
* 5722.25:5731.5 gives 0.2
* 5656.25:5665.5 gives 0.0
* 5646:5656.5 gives -0.1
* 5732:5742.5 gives -0.5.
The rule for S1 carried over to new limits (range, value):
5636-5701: 172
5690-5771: 188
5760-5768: 192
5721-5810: 196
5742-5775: 196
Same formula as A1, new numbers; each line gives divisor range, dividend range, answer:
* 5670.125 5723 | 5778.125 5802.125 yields 1.14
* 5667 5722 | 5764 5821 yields 1.15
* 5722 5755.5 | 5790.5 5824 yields 1.05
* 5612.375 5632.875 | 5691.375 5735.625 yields 1.18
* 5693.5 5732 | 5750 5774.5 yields 1.10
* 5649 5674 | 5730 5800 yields 1.17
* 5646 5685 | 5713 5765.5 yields 1.15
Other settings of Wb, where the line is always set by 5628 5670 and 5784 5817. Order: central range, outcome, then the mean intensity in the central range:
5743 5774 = -0.64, 196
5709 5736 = 0.38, 182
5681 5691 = 0.54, 167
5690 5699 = -0.38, 186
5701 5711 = 0.24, 176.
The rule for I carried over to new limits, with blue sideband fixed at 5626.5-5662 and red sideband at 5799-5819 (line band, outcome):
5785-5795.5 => 0.30 Ang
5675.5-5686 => 0.34 Ang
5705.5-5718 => 0.33 Ang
